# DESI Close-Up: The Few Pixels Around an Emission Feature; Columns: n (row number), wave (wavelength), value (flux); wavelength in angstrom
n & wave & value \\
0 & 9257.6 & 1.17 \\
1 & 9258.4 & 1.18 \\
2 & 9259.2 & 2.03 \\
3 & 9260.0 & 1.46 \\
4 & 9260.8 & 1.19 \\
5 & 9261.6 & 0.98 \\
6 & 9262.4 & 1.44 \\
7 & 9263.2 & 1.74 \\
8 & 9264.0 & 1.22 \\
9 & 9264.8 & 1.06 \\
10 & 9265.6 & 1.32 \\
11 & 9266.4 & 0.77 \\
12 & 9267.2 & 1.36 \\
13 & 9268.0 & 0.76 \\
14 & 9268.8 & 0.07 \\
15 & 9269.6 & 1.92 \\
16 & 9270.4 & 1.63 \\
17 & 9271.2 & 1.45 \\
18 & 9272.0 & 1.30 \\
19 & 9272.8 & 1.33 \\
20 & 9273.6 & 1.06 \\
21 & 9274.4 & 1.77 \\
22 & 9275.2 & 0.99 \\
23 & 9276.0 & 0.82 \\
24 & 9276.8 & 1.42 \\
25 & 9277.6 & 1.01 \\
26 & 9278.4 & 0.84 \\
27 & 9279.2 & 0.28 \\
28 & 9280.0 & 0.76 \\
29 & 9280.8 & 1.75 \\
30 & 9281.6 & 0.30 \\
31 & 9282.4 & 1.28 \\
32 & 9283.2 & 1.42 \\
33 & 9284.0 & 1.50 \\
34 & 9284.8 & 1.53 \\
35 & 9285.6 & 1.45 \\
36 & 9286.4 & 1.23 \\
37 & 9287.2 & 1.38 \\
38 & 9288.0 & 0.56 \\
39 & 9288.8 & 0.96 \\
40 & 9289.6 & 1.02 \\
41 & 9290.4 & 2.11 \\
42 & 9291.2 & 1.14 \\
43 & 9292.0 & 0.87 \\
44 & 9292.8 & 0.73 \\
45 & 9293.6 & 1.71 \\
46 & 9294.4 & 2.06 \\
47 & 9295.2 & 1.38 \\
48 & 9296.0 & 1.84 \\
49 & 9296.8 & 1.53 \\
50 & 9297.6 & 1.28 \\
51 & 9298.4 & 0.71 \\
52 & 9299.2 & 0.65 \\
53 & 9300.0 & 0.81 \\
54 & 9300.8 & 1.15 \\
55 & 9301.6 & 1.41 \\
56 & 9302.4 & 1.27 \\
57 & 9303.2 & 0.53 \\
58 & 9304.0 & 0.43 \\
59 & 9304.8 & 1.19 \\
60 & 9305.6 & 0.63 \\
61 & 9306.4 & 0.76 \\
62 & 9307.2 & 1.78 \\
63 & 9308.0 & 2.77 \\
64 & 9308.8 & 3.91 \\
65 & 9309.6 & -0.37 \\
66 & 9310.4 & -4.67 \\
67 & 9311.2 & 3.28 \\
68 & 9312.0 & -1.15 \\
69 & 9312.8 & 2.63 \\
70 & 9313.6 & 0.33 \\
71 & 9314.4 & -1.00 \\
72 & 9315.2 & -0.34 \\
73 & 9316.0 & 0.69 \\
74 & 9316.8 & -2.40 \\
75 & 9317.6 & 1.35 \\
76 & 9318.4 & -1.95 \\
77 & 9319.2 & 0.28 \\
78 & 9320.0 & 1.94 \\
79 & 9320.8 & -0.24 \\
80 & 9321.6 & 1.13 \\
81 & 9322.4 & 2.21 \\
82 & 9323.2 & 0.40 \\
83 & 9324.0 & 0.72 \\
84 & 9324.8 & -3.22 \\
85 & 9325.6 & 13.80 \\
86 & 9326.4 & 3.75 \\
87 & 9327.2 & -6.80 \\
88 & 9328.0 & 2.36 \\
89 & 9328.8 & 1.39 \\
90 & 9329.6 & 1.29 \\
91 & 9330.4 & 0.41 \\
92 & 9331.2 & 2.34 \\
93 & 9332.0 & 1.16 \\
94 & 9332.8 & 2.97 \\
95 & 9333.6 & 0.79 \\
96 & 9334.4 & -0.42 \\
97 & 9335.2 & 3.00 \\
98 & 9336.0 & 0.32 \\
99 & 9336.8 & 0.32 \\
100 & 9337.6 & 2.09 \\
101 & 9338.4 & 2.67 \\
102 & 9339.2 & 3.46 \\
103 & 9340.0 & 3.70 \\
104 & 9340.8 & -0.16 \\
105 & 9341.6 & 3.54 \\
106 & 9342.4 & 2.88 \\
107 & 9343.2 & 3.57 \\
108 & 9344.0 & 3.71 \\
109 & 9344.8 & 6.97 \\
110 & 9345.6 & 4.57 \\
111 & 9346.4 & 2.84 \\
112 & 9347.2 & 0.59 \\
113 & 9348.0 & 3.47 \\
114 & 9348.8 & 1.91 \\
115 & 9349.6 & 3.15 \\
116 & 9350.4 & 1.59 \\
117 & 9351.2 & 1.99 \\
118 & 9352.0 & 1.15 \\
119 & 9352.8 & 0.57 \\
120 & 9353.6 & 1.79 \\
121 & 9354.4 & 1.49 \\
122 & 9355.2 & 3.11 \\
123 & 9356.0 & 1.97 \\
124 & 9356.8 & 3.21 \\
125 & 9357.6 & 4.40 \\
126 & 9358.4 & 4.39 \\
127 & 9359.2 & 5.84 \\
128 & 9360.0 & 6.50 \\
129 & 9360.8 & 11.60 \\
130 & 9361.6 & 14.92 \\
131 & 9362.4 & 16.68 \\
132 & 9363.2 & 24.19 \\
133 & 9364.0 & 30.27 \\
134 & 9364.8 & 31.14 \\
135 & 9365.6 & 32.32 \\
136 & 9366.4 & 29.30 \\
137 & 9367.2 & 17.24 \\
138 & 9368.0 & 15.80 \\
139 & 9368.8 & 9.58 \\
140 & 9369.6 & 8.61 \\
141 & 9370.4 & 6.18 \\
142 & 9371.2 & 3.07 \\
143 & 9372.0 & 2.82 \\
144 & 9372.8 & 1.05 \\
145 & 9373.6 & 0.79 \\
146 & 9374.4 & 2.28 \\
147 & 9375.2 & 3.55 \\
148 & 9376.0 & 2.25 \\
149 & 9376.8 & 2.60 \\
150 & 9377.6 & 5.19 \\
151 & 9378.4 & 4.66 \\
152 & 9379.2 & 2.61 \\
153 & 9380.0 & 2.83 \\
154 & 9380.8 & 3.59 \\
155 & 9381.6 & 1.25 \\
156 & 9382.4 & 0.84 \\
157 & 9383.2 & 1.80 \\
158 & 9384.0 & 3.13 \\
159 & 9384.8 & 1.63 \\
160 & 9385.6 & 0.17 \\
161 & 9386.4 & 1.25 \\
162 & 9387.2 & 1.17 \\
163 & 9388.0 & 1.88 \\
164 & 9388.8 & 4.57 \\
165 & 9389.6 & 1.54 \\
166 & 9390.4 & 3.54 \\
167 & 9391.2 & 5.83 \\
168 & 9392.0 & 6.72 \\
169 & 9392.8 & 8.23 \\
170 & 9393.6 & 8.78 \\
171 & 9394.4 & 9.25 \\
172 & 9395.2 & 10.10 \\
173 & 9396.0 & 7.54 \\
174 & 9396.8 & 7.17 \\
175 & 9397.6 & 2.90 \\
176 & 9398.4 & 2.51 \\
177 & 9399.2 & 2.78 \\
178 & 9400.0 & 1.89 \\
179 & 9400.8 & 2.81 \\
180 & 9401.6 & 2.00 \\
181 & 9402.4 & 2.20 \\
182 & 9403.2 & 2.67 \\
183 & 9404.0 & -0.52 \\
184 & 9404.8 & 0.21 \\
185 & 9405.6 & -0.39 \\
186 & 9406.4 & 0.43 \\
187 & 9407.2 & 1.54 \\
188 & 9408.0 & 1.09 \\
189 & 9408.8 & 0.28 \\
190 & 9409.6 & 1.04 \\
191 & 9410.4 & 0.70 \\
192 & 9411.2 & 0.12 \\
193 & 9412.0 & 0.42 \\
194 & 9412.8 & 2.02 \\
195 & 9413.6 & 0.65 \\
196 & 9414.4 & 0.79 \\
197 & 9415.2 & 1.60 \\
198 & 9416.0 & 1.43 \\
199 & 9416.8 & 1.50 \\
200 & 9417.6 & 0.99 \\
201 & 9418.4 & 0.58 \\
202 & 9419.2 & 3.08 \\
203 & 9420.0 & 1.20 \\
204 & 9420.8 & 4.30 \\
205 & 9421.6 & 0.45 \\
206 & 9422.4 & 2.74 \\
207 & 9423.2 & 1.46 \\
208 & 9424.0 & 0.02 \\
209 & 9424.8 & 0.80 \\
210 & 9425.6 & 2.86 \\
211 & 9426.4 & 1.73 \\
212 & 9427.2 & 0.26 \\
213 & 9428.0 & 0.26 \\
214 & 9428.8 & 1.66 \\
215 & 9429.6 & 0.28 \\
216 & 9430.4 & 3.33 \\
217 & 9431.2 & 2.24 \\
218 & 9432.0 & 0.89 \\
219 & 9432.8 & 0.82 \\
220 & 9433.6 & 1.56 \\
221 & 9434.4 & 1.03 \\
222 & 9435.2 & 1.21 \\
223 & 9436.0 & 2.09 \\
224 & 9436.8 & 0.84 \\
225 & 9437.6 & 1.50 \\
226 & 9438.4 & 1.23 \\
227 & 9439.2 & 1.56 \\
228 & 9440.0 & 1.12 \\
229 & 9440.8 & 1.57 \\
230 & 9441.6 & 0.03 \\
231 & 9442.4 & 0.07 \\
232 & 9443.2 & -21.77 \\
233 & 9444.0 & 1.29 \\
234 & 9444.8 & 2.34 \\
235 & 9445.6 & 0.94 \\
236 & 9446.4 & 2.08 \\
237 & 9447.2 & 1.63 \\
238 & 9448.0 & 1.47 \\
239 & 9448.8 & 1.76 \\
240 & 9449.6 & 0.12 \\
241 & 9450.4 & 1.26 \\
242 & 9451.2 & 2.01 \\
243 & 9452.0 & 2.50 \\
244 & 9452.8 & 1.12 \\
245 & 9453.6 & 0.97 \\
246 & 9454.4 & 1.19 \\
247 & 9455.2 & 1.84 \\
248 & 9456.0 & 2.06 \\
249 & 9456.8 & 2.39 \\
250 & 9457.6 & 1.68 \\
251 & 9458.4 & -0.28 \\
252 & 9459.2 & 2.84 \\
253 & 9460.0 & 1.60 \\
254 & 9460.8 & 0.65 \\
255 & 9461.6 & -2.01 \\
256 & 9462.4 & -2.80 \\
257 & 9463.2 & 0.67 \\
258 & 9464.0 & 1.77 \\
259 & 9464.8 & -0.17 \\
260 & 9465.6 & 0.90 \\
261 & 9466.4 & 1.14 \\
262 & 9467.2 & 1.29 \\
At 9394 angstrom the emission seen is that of [N II] 6583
